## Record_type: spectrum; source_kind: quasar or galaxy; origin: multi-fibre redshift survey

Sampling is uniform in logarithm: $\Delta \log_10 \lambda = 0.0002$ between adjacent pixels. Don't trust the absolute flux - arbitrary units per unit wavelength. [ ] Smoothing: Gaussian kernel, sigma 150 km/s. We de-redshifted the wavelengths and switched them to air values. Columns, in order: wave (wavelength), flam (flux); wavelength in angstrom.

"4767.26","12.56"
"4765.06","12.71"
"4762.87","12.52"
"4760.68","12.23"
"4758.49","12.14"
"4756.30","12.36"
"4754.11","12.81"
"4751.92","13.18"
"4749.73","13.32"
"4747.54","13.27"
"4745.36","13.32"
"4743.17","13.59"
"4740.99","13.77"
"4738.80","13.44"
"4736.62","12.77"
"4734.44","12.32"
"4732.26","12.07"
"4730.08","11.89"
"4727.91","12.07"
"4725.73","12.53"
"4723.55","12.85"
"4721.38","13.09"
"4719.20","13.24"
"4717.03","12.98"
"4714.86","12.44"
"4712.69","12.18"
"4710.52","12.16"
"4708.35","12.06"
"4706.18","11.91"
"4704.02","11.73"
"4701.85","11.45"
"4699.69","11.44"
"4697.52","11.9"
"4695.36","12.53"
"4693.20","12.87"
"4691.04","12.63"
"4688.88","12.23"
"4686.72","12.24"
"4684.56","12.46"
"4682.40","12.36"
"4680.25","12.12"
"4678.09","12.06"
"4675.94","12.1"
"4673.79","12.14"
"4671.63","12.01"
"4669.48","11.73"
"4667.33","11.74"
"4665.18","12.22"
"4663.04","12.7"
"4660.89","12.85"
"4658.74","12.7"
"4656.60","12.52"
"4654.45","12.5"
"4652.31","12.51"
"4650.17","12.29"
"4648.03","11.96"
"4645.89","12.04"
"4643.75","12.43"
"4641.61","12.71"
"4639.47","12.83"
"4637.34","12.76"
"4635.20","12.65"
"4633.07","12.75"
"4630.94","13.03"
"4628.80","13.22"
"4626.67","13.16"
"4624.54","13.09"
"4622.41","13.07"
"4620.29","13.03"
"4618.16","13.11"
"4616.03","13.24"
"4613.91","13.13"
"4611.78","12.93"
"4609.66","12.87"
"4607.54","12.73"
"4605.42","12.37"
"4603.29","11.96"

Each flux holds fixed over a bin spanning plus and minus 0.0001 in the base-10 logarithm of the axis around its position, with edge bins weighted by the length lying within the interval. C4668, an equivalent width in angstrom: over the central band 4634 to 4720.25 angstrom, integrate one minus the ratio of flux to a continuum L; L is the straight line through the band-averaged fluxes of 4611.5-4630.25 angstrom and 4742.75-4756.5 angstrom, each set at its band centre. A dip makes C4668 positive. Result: 5.4 angstrom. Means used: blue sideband 13.1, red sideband 13.1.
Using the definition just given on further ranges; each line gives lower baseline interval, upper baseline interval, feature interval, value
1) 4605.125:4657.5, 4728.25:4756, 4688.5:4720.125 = 1.6 angstrom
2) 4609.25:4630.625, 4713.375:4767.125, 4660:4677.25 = 1.0 angstrom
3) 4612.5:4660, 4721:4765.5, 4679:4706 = 1.3 angstrom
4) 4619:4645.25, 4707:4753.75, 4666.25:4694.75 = 1.4 angstrom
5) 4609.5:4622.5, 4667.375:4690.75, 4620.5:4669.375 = 0.1 angstrom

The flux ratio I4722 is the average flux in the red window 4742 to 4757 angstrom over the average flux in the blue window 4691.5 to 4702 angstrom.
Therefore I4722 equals 1.08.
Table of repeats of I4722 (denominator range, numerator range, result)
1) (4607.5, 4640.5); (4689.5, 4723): 0.95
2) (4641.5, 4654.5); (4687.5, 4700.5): 1.00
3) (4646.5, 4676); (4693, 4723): 1.00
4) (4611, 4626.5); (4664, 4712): 0.92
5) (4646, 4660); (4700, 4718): 0.97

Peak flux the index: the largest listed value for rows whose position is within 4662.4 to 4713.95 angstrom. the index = 12.87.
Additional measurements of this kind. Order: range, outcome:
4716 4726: 13.24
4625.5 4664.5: 13.22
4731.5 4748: 13.77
